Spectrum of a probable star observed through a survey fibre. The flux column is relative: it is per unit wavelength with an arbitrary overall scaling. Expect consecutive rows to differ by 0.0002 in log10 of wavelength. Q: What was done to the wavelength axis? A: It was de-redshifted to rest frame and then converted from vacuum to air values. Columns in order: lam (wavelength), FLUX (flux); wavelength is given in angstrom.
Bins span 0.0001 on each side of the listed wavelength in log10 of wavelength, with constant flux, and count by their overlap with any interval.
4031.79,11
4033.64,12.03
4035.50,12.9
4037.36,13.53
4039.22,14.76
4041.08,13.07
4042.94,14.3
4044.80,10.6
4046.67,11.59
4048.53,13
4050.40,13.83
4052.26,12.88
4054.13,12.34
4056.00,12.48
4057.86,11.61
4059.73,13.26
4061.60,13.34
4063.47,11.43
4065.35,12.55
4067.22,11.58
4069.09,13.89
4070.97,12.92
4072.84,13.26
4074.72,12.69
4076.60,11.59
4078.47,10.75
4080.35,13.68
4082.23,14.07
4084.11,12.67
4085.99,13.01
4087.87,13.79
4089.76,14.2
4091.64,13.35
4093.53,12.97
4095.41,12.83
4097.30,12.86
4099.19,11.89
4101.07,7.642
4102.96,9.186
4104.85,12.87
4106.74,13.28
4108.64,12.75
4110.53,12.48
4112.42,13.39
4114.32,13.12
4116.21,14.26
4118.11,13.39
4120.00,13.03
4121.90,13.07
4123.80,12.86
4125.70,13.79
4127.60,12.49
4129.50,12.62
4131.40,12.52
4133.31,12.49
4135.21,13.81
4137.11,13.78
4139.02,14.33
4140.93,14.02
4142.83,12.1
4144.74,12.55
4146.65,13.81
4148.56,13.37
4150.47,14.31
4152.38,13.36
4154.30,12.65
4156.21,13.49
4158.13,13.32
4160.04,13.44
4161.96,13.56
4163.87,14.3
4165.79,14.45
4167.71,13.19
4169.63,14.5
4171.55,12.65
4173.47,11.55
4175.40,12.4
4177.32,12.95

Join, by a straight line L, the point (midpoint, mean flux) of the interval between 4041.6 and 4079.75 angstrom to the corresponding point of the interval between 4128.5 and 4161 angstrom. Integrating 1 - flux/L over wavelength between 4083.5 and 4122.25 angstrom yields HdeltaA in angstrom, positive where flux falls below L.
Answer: 0.72 angstrom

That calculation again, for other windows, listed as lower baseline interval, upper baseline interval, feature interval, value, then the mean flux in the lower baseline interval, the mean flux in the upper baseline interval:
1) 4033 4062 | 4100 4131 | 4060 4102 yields 0.27 angstrom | 12.8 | 12.5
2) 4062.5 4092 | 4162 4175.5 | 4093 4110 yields 1.54 angstrom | 12.8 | 13.4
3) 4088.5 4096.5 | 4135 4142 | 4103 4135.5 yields 1.80 angstrom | 13.3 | 14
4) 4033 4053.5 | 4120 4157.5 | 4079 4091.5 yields -0.37 angstrom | 13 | 13.2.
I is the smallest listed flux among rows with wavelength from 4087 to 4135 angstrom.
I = 7.642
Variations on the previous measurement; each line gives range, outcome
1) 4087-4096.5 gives 12.83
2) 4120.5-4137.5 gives 12.49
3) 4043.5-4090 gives 10.6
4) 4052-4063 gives 11.61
